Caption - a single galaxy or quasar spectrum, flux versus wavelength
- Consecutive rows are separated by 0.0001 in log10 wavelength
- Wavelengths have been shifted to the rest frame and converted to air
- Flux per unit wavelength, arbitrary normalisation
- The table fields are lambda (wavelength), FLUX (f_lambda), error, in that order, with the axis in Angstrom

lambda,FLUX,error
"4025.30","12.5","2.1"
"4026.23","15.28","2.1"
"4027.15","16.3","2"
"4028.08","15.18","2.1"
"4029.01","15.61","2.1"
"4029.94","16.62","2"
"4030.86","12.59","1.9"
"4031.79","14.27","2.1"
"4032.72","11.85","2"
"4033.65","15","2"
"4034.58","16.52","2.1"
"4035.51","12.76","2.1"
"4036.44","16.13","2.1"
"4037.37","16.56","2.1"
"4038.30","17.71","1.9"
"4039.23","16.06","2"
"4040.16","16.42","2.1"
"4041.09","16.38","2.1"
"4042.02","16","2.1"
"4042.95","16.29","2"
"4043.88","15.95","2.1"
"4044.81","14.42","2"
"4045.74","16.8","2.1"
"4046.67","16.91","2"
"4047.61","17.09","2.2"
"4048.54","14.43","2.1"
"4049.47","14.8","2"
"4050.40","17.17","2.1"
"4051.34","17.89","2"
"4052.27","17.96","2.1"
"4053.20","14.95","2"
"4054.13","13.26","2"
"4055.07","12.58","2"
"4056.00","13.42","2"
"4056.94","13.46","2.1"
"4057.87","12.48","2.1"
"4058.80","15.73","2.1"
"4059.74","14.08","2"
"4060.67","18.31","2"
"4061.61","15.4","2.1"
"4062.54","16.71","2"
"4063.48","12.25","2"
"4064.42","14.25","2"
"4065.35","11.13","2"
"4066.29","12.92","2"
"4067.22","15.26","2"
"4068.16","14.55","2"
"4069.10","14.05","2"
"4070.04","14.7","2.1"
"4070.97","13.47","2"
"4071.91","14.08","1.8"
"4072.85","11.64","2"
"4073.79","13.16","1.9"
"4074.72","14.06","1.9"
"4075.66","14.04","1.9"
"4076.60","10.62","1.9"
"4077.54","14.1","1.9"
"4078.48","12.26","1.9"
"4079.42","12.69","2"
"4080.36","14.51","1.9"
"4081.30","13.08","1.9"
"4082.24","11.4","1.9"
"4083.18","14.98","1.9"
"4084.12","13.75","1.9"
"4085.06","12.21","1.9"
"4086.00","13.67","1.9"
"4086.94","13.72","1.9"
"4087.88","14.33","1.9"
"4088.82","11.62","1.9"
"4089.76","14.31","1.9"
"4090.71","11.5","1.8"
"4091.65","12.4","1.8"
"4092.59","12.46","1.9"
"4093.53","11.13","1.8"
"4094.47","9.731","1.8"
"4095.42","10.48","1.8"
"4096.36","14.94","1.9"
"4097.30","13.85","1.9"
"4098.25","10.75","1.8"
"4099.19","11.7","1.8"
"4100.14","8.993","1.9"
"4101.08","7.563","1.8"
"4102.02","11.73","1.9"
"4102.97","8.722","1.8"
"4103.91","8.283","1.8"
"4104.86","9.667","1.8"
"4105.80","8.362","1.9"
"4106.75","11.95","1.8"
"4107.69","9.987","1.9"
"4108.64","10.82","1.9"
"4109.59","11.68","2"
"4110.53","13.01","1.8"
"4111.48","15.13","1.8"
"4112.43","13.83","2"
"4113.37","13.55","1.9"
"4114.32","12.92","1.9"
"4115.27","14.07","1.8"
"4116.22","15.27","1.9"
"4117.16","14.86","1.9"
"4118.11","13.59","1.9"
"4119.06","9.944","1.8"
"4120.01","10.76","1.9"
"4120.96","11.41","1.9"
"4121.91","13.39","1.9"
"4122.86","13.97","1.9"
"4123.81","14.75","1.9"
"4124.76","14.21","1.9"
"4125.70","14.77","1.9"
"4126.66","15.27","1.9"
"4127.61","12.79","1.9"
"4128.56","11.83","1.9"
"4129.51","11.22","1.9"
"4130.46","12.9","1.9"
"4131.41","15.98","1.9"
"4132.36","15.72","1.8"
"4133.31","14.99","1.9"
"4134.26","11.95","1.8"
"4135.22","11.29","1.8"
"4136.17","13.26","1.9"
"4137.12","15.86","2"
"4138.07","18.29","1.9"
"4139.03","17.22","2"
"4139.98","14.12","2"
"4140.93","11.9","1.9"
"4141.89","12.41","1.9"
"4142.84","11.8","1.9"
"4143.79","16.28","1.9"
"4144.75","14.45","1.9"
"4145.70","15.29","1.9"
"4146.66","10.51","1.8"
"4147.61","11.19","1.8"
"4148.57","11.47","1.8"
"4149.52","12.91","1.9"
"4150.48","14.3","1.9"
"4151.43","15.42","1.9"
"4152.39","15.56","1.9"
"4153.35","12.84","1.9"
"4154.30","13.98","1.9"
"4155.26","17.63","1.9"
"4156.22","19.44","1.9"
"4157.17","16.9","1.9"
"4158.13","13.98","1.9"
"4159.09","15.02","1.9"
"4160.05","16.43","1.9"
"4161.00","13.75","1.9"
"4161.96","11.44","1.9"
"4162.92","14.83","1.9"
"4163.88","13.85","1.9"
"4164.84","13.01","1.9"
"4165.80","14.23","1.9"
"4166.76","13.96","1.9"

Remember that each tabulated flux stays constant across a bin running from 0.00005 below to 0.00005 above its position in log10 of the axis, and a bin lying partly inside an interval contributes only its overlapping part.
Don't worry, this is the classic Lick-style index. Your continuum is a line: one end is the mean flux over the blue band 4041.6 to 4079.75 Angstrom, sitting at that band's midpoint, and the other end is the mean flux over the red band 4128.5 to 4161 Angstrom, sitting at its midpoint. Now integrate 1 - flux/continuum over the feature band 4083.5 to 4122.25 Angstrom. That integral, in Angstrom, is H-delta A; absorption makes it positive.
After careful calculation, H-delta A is 6.4 Angstrom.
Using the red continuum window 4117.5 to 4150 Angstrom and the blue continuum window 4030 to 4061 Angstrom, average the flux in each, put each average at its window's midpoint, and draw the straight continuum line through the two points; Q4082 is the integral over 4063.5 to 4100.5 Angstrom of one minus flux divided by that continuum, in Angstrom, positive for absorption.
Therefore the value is 4.29 Angstrom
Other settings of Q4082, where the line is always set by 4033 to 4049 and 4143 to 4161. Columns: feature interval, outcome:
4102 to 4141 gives 5.0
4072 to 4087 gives 2.3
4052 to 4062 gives 0.7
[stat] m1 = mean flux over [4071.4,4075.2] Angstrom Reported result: 13.2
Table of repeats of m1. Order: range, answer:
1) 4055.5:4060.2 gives 13.8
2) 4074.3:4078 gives 13.2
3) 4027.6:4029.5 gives 15.4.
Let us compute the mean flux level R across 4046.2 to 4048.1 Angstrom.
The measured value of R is 16.9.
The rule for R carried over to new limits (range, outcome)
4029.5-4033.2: 13.8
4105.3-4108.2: 10.1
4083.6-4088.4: 13.5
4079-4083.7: 13.3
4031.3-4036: 14.1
